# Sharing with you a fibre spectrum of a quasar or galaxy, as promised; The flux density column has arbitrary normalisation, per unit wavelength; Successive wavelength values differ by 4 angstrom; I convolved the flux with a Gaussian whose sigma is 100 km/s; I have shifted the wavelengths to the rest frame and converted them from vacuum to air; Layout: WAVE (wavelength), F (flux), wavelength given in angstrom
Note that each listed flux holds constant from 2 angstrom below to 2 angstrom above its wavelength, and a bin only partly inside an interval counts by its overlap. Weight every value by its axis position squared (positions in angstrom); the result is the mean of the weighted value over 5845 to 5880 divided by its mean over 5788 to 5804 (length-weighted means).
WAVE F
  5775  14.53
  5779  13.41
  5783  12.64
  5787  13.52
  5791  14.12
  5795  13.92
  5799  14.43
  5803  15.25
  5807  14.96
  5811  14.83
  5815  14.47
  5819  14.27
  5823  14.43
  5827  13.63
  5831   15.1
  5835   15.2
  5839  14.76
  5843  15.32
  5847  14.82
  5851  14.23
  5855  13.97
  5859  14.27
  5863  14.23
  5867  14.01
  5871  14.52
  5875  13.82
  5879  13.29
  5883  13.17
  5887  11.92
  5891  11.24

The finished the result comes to 1.01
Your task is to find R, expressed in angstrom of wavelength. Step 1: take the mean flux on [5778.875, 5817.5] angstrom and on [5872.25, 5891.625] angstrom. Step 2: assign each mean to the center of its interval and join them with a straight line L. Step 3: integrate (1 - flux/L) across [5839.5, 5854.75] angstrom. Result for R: -1.45 angstrom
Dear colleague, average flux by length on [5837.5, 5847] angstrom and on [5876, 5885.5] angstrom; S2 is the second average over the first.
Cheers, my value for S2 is 0.88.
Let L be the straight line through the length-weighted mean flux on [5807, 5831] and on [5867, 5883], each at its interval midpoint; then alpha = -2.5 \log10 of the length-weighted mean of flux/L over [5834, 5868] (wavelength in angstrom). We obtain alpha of -0.034 mag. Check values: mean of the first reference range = 14.4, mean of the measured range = 14.5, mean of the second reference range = 13.8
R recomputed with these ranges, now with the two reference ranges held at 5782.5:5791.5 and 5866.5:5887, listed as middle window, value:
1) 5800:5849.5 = -4.6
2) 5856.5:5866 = -0.5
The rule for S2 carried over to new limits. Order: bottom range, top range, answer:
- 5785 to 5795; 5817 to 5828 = 1.02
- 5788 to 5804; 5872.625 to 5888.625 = 0.92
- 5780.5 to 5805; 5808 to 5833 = 1.04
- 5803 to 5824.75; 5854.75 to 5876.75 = 0.97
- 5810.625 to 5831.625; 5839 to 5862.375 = 1.01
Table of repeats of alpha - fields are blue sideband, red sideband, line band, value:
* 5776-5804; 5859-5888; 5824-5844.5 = -0.08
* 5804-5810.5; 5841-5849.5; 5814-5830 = 0.06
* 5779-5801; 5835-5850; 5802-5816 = -0.05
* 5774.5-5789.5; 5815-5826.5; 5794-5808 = -0.06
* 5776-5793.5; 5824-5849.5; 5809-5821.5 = -0.02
